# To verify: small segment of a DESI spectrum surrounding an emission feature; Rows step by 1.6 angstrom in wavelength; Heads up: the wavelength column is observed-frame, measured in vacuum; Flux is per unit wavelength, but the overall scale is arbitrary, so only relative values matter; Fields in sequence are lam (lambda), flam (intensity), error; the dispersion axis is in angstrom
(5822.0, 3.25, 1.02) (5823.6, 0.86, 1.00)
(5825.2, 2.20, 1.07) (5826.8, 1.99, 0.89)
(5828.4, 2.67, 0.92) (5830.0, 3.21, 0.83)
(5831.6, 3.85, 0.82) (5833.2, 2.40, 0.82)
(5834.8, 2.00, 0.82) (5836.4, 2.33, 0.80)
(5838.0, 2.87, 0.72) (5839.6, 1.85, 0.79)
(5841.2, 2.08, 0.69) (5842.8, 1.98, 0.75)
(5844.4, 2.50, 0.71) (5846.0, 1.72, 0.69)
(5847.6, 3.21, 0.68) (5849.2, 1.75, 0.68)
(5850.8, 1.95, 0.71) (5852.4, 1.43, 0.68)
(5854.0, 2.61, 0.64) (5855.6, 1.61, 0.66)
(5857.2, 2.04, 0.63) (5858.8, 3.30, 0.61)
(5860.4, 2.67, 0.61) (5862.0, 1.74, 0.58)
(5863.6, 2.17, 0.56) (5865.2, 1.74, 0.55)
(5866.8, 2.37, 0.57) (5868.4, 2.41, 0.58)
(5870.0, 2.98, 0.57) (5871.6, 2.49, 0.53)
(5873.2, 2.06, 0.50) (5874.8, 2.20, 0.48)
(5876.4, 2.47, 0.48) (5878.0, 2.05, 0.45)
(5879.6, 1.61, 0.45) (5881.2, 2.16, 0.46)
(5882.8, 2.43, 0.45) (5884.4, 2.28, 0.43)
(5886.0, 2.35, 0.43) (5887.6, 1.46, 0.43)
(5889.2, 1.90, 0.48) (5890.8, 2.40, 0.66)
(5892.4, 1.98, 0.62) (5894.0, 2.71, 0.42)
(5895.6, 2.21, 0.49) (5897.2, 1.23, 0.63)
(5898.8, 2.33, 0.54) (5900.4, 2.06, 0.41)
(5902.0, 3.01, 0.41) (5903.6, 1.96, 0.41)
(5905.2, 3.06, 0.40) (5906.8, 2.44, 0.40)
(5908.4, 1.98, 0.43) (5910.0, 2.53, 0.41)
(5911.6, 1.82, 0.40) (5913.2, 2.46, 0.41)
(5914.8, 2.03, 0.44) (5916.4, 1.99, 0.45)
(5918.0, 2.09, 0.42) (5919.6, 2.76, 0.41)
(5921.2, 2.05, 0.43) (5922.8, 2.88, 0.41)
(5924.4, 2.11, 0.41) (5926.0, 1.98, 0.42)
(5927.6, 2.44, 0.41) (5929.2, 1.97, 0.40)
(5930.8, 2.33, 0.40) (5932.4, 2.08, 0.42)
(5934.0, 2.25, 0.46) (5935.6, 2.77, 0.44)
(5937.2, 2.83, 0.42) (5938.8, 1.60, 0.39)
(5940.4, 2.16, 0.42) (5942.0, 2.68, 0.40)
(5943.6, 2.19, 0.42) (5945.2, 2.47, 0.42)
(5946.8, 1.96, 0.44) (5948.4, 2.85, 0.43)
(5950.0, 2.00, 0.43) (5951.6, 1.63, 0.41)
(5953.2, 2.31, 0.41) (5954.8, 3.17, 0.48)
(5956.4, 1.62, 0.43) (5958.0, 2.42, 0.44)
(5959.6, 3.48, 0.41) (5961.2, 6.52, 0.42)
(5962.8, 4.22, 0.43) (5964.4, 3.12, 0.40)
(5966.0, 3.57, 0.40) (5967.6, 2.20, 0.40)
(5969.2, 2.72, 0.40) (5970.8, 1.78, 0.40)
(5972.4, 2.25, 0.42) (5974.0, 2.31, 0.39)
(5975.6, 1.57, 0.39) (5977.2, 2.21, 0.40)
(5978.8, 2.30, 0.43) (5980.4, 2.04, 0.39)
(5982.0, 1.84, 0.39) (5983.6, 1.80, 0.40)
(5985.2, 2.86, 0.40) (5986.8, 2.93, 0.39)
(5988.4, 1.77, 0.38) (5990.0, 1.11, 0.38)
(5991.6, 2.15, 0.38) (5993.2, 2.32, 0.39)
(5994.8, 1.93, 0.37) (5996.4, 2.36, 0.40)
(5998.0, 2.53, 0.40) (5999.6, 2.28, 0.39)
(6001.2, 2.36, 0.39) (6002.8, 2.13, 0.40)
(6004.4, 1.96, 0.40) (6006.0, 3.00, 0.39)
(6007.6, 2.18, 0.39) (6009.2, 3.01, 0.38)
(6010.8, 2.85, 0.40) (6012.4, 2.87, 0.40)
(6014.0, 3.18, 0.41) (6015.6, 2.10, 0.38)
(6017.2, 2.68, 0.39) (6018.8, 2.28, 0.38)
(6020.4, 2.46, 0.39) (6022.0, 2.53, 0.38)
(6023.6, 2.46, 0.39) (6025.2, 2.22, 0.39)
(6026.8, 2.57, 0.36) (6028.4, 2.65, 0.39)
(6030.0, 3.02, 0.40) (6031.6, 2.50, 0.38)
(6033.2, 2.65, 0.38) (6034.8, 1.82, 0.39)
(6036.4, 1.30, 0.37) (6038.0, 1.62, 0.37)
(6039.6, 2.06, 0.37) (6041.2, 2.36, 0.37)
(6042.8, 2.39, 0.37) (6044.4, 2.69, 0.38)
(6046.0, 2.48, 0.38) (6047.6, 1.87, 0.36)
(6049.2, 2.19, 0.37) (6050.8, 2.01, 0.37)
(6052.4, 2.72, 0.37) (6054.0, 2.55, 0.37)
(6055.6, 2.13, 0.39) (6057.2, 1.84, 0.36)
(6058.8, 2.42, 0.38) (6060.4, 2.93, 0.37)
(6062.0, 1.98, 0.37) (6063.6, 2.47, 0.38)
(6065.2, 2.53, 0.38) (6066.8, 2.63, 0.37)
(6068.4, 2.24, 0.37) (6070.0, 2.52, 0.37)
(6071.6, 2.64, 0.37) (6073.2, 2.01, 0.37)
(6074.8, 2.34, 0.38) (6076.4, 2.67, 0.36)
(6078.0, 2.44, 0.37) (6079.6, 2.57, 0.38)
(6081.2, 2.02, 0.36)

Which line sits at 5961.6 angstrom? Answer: H-beta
